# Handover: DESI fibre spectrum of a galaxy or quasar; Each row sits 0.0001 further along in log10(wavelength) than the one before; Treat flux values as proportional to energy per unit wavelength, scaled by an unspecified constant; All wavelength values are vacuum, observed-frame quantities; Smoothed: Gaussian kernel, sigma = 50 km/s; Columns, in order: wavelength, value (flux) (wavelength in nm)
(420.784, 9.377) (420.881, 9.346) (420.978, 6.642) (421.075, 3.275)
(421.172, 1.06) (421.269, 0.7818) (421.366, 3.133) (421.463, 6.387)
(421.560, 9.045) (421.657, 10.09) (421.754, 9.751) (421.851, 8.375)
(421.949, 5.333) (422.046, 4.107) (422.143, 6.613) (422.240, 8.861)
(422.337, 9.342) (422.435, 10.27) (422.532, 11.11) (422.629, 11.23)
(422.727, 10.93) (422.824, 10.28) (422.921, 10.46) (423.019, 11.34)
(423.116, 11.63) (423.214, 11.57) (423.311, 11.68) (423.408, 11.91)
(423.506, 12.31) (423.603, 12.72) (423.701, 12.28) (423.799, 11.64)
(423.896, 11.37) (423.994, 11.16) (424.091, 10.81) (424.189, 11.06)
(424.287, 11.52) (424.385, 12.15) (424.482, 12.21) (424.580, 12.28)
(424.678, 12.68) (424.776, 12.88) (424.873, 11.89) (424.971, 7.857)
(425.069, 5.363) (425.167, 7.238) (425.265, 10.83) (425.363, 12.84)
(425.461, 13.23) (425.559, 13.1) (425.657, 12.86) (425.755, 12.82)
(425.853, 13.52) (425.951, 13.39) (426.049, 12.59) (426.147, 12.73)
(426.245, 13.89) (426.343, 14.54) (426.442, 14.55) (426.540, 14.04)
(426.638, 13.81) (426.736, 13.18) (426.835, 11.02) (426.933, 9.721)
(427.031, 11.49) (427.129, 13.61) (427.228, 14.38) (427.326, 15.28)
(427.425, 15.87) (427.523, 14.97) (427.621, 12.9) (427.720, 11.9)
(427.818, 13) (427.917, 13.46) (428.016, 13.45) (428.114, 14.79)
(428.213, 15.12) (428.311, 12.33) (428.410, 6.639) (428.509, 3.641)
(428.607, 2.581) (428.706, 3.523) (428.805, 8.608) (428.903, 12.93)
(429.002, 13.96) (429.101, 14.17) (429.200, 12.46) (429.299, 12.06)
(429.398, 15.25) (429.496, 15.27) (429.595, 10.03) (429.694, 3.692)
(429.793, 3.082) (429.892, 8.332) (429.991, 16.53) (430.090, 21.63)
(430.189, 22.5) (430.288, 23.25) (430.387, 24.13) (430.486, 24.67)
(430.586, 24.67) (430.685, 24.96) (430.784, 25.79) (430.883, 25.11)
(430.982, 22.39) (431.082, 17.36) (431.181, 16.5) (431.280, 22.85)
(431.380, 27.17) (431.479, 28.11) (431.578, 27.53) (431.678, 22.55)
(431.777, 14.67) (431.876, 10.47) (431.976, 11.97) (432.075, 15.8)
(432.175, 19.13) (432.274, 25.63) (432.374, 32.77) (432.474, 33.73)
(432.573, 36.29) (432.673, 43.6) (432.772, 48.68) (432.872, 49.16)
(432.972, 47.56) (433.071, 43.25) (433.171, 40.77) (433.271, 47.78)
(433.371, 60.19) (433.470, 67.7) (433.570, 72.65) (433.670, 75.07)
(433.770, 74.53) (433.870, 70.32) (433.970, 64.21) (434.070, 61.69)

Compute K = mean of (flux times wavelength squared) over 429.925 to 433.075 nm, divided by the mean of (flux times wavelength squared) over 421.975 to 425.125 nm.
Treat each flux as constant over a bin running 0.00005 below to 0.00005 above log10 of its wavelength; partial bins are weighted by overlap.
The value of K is 2.55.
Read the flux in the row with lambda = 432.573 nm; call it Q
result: 36.29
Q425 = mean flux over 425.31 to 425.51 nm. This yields 13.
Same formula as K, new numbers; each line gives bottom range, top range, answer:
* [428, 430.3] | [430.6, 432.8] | 2.15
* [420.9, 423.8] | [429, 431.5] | 2.16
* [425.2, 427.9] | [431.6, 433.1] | 2.36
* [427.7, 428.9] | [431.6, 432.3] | 1.76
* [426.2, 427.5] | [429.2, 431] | 1.33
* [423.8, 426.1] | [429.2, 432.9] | 1.97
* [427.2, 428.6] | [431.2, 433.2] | 2.46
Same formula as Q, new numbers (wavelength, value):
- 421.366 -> 3.133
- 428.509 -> 3.641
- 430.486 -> 24.67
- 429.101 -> 14.17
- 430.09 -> 21.63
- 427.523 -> 14.97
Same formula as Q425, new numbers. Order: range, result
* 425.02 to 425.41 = 9.04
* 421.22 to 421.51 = 3.42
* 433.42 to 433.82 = 72.5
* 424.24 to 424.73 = 12.2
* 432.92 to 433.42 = 47.9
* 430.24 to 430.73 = 24.3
